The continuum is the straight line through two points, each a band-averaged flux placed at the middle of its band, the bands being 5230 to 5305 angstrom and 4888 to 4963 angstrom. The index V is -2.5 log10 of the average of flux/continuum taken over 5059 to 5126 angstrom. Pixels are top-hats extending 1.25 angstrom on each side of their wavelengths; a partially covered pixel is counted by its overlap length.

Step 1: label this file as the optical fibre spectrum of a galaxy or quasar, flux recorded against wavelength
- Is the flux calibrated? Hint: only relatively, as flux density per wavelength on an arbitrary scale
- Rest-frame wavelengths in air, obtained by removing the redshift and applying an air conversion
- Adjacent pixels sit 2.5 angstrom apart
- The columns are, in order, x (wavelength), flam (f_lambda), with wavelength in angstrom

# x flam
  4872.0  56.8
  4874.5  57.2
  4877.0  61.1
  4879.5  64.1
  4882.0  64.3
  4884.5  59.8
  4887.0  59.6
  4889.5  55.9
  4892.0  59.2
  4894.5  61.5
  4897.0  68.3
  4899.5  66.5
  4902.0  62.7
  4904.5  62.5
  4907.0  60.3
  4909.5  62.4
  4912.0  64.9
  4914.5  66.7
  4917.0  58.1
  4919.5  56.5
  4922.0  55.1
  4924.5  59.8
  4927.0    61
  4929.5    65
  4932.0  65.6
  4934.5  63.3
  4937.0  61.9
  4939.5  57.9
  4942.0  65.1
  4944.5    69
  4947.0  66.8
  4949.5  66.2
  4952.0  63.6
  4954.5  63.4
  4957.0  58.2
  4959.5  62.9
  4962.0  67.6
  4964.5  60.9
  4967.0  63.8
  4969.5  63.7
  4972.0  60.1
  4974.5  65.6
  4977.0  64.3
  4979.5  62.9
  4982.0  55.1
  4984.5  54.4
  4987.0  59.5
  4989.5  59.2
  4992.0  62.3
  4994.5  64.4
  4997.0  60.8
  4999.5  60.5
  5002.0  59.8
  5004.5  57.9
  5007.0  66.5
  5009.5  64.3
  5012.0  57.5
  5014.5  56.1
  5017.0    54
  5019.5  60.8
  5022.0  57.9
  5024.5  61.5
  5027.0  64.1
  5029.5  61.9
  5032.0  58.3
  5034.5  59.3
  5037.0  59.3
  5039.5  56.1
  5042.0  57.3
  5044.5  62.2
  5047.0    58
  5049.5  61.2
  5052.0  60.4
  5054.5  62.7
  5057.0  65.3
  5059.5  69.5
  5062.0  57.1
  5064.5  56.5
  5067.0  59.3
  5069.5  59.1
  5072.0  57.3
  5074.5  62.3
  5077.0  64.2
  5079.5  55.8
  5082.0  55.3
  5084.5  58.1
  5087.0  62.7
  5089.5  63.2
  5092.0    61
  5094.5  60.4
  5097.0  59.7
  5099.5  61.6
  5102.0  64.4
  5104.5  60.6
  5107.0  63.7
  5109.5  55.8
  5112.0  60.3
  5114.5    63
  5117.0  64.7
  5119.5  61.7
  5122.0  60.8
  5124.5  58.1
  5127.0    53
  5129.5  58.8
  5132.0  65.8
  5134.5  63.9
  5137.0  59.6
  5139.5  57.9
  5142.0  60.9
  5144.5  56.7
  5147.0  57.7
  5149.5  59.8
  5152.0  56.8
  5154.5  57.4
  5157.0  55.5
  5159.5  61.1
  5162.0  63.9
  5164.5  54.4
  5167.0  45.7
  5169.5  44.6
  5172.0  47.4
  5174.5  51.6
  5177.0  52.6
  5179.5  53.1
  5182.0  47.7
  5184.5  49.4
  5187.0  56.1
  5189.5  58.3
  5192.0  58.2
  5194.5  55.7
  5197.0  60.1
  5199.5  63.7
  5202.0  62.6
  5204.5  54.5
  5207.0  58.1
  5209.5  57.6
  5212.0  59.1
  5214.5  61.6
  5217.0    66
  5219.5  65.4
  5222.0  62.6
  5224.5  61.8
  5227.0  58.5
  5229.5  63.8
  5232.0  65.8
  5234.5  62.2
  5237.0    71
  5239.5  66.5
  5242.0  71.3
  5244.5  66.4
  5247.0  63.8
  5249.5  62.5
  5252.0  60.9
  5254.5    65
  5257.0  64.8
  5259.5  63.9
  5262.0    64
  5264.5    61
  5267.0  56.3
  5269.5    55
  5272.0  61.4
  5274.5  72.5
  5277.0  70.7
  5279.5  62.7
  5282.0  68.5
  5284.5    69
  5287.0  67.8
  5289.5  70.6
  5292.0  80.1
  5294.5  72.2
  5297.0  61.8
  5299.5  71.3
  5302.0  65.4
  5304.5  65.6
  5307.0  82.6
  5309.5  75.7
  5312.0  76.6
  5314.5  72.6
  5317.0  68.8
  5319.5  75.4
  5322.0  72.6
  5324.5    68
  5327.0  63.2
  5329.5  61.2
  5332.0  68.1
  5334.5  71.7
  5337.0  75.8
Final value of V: 0.07 mag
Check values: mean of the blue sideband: 62.6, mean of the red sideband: 66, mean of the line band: 60.5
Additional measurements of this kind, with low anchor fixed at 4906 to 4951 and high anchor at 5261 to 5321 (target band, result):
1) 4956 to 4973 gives 0.01 mag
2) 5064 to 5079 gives 0.09 mag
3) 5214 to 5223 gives 0.05 mag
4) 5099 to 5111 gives 0.07 mag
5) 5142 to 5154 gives 0.14 mag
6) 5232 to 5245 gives 0.01 mag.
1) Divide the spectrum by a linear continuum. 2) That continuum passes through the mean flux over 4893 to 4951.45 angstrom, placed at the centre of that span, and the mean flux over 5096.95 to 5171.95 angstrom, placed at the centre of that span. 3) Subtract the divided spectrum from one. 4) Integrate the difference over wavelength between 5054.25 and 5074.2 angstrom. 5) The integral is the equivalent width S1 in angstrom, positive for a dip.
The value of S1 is -0.2 angstrom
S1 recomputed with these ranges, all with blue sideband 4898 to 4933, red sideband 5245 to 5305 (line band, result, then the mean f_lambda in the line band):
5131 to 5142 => 0.45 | 61.6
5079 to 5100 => 1.30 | 59.8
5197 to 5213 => 1.39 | 59.3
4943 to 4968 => -0.75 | 64.3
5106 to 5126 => 0.99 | 60.9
